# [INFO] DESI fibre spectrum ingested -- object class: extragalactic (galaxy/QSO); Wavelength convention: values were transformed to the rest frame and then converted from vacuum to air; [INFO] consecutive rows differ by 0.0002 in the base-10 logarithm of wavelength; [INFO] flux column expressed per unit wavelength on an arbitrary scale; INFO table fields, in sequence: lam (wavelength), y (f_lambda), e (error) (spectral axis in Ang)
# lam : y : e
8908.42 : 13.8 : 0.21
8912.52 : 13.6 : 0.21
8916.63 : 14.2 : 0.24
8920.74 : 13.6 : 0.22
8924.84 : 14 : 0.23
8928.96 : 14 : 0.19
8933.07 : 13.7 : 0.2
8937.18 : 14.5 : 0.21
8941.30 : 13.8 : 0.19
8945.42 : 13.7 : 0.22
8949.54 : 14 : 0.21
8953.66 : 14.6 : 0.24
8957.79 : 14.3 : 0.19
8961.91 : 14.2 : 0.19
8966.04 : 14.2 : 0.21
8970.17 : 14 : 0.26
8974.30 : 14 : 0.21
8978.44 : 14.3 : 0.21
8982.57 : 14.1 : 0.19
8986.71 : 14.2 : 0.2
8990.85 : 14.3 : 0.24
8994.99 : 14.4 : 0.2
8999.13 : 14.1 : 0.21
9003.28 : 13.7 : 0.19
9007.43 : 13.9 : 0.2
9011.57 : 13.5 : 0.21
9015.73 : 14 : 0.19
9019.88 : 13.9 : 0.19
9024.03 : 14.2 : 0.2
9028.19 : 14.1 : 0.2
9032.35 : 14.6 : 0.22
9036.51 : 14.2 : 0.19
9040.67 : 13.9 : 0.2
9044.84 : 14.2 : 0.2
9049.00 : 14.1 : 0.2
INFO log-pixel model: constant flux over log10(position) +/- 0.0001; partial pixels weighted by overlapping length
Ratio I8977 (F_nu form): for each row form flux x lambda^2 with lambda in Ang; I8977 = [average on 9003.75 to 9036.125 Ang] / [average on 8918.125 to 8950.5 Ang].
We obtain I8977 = 1.03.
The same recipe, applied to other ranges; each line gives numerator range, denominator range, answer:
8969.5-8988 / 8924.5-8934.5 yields 1.03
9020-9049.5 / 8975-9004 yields 1.01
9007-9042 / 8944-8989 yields 1.01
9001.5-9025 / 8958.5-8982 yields 0.99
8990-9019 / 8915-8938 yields 1.02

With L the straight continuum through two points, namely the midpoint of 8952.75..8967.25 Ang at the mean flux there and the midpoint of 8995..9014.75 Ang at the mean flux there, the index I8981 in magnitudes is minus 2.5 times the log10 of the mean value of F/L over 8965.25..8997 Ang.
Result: -0.01 mag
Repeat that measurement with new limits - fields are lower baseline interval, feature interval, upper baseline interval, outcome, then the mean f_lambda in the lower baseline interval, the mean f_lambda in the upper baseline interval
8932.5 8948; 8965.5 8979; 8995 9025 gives -0.012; 13.9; 13.9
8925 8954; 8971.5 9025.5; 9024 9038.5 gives 0.011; 14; 14.3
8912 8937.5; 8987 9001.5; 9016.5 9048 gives -0.013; 13.9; 14.2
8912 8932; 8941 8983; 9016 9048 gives -0.011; 13.9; 14.1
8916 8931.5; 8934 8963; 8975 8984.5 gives -0.008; 13.9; 14.2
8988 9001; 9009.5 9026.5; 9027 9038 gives 0.031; 14.3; 14.3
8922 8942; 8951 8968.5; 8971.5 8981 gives -0.017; 14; 14.1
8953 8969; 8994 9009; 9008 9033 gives 0.008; 14.3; 14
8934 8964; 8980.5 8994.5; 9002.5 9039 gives -0.012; 14.1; 14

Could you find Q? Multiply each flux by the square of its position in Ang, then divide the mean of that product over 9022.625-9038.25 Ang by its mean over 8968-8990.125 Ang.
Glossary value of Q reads 1.02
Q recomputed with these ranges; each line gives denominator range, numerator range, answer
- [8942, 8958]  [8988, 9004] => 1.01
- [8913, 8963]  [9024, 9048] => 1.03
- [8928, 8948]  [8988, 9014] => 1.02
